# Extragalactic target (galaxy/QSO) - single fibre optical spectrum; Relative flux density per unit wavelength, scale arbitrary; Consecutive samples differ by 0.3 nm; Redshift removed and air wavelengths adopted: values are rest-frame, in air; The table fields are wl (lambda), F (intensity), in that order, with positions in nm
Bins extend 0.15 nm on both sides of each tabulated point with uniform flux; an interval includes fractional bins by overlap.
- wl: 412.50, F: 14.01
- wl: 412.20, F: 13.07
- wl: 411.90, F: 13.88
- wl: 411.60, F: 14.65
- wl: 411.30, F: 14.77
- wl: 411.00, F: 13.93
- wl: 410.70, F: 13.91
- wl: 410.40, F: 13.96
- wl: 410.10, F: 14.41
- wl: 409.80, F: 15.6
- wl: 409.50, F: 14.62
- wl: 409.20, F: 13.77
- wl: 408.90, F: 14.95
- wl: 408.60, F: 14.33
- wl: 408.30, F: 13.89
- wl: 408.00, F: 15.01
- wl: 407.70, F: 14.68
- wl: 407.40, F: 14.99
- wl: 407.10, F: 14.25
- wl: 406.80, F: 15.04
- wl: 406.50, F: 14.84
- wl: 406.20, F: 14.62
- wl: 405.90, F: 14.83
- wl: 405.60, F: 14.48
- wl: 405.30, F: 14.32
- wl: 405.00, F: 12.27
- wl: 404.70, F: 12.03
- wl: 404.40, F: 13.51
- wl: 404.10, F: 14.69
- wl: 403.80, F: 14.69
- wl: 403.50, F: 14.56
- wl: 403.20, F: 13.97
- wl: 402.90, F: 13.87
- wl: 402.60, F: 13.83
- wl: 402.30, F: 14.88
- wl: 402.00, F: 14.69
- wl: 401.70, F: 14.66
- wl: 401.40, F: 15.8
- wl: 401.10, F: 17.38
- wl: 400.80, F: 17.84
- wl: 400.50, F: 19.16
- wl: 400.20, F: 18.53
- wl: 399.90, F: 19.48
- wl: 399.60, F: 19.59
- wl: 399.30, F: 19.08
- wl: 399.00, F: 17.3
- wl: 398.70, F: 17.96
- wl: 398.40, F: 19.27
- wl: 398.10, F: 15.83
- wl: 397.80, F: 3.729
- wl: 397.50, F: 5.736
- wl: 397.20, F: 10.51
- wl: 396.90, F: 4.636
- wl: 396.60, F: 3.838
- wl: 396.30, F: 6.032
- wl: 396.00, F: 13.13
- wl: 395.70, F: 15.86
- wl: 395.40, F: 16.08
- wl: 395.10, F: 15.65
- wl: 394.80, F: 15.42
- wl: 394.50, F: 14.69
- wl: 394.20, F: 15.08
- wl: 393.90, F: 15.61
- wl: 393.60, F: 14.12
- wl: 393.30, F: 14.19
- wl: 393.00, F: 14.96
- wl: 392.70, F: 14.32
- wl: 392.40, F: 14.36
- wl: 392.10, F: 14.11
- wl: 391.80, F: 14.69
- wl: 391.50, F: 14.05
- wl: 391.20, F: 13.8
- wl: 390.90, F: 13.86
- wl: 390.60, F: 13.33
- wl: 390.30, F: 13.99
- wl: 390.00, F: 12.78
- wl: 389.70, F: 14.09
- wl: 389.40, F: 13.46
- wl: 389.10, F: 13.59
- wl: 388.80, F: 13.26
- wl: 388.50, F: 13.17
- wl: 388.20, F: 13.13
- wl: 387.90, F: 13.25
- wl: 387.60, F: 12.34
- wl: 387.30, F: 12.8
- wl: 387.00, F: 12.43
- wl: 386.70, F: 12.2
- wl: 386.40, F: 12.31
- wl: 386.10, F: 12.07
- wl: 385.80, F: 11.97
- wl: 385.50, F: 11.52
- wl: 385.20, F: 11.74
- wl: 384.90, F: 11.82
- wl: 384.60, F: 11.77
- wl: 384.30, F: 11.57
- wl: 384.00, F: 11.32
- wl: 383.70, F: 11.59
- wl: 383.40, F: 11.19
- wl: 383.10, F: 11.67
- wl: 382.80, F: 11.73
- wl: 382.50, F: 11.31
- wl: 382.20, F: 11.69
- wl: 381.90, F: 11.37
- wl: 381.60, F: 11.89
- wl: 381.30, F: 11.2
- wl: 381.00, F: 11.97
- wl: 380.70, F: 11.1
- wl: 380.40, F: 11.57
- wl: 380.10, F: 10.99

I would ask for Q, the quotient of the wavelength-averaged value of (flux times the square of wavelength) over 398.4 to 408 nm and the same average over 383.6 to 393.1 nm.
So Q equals 1.29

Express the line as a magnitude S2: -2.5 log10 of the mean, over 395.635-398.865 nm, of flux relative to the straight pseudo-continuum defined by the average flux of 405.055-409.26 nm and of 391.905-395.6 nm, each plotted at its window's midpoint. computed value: 0.37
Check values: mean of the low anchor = 14.9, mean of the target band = 10.5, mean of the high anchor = 14.5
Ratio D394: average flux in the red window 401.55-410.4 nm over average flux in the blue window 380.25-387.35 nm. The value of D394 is 1.22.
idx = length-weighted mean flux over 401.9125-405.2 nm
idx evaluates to 13.9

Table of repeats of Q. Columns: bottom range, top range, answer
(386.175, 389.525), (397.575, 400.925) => 1.38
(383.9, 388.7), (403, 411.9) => 1.30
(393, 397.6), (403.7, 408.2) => 1.24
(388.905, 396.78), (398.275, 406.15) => 1.22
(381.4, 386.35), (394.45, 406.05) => 1.33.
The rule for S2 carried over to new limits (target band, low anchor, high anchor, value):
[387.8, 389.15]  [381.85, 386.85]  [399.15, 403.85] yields -0.04 mag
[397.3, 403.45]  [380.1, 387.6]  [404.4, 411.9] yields -0.16 mag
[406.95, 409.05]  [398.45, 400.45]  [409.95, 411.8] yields 0.06 mag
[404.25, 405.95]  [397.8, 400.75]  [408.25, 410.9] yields 0.17 mag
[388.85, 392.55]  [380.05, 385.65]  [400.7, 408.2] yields -0.10 mag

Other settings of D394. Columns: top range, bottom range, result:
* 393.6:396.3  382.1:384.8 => 1.27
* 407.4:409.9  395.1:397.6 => 1.47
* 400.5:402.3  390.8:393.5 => 1.14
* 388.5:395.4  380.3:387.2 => 1.22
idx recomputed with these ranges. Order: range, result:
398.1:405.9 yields 15.9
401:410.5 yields 14.5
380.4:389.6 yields 12.1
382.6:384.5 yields 11.5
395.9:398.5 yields 8.92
